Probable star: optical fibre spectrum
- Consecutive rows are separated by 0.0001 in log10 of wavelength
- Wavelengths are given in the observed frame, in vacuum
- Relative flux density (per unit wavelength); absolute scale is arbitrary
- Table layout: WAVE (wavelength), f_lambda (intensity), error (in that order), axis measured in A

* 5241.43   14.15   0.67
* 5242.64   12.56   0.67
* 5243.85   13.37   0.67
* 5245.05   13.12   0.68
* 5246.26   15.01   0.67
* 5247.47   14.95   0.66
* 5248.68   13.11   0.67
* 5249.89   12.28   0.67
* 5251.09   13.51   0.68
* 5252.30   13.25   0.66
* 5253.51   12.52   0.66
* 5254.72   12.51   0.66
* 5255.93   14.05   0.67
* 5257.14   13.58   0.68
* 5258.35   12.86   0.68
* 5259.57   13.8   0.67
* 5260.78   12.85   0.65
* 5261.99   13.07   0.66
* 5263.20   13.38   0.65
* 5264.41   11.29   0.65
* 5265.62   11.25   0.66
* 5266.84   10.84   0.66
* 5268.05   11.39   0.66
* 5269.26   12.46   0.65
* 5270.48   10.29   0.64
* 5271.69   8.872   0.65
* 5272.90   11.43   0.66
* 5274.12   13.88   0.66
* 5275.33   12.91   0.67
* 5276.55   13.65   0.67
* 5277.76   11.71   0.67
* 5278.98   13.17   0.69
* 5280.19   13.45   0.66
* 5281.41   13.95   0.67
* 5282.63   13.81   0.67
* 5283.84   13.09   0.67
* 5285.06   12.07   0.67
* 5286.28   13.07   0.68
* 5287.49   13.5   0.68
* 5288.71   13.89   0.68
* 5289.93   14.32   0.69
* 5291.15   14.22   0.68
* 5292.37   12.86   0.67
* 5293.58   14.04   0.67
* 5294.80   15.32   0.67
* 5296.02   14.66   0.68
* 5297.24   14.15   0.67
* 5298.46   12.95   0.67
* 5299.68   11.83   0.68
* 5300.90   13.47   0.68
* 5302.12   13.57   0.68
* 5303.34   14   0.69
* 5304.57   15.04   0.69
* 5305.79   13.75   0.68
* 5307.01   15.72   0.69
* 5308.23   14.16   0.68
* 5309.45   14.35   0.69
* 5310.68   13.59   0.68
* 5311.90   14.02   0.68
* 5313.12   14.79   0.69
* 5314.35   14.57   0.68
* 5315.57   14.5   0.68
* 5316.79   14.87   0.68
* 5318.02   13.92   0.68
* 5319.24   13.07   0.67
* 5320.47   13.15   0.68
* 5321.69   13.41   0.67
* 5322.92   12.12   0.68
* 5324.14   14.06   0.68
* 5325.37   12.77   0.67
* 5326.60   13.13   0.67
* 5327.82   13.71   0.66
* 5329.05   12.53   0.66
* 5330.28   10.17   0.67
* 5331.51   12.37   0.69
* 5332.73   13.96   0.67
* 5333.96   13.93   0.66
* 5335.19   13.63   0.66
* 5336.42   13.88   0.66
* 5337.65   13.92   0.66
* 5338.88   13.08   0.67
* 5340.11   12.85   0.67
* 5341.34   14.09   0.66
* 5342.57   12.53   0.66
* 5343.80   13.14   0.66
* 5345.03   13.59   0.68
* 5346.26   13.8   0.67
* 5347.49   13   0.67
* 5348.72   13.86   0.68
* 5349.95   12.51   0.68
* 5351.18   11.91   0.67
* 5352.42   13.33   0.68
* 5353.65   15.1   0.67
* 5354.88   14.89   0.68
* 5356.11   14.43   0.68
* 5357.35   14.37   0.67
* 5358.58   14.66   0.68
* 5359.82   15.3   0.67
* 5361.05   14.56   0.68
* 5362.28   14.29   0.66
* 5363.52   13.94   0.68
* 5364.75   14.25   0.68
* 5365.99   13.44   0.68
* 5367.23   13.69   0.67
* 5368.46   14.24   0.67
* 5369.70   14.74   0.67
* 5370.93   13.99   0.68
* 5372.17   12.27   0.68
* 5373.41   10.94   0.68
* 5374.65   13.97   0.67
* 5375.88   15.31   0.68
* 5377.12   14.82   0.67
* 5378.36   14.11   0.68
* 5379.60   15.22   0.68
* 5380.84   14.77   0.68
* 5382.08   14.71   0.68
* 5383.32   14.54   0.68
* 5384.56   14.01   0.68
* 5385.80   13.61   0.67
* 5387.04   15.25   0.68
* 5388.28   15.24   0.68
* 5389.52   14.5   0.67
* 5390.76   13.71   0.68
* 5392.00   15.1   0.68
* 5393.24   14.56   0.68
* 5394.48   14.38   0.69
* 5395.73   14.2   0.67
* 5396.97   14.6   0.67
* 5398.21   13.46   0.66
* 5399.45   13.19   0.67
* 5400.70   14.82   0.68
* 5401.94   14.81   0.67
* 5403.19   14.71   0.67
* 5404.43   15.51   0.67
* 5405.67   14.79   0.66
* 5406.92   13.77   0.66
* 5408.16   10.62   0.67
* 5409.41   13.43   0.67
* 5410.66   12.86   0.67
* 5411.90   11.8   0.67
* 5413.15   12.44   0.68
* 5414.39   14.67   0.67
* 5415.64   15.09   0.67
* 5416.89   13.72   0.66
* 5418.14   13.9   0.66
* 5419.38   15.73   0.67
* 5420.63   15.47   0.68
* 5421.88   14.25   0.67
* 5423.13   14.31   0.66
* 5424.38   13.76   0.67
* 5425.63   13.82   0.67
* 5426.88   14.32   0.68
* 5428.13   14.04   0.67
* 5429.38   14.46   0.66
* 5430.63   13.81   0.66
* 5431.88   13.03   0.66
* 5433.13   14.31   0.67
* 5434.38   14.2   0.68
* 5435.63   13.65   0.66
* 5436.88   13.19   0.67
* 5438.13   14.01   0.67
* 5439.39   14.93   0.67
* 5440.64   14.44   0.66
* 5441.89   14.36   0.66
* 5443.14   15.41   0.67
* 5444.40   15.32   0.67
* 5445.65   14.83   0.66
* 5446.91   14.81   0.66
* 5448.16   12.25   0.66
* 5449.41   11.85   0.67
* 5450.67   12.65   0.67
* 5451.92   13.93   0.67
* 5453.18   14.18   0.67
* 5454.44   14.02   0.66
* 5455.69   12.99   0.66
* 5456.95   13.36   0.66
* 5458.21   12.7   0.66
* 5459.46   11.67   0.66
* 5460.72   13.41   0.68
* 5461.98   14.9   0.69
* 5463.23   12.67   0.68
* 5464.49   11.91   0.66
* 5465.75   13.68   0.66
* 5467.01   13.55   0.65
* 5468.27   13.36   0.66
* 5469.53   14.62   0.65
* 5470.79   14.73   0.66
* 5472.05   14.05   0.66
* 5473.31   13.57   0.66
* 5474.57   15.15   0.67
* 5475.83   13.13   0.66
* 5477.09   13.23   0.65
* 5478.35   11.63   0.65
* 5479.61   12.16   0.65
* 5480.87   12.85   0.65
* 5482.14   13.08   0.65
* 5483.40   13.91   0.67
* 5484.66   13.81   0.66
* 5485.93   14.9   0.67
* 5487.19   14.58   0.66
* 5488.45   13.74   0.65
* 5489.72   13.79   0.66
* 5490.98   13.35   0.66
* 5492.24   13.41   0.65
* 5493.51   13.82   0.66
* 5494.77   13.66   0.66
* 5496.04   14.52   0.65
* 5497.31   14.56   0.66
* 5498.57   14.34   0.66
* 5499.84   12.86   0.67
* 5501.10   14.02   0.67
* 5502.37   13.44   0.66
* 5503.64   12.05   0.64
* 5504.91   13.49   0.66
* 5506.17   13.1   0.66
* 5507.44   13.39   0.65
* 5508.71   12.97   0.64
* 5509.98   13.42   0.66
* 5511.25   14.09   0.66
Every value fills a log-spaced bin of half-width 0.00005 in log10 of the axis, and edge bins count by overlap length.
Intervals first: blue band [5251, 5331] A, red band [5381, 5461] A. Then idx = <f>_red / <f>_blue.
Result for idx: 1.1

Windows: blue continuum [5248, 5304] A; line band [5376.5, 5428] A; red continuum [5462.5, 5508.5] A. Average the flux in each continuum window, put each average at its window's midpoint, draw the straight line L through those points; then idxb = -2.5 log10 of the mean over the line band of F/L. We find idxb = -0.07 mag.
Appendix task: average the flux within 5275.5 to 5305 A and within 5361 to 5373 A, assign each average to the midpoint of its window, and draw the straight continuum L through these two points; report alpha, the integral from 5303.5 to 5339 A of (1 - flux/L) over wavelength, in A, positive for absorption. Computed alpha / 0.0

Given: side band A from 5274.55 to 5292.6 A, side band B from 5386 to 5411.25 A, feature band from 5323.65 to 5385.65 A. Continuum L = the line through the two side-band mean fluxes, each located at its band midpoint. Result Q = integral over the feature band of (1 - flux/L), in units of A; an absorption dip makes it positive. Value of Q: 0.5 A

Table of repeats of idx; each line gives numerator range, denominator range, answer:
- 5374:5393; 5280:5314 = 1.05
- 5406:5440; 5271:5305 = 1.04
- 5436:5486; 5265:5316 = 1.02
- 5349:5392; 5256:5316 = 1.07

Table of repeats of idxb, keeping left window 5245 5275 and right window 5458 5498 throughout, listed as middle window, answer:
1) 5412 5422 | -0.08 mag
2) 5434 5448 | -0.08 mag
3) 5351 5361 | -0.11 mag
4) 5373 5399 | -0.09 mag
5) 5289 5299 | -0.11 mag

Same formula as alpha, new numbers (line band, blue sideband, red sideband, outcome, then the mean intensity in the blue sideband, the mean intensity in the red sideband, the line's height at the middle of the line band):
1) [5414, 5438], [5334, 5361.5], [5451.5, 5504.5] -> -1.0 A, 13.7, 13.6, 13.6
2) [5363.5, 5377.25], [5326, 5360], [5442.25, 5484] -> -0.3 A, 13.5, 13.5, 13.5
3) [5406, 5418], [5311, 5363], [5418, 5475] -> 0.5 A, 13.6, 13.9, 13.8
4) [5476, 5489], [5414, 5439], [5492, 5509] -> 0.3 A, 14.2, 13.6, 13.7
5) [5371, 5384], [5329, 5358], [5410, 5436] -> -0.4 A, 13.4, 14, 13.6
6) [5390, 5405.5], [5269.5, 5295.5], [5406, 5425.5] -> -0.9 A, 13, 13.7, 13.6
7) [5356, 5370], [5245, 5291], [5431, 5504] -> -1.1 A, 12.9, 13.7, 13.2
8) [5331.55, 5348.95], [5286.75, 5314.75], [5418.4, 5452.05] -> 0.7 A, 14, 14.1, 14.1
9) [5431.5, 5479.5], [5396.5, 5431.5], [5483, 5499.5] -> 1.2 A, 14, 14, 14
